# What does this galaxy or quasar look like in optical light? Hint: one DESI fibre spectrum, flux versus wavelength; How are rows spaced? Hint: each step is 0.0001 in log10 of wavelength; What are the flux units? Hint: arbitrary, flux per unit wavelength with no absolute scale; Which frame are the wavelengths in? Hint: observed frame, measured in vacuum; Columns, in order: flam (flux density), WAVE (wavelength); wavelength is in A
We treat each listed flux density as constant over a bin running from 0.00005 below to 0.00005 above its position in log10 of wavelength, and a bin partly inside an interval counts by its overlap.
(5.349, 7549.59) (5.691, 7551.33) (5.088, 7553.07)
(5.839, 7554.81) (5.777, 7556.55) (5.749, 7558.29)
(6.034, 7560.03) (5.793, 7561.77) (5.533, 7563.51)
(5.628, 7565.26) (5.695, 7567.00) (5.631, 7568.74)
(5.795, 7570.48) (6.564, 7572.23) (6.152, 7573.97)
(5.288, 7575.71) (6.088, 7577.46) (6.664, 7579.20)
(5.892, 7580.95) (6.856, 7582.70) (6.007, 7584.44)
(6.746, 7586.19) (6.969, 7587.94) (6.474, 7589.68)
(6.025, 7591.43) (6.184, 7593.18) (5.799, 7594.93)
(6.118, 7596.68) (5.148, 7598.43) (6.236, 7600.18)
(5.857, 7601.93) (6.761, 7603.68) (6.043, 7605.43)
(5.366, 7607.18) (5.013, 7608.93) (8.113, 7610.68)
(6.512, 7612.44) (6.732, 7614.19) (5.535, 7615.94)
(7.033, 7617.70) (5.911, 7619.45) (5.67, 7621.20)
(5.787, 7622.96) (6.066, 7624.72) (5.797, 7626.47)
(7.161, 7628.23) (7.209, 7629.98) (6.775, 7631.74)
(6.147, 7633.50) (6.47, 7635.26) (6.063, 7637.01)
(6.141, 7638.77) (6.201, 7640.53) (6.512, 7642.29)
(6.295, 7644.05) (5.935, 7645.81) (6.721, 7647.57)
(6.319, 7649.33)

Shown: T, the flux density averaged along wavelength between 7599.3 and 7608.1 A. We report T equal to 6.05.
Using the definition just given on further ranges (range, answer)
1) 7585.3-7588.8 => 6.84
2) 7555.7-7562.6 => 5.84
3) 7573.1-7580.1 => 6.05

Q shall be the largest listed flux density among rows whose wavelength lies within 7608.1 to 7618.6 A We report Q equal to 8.113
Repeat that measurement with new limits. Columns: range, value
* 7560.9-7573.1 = 6.564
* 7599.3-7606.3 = 6.761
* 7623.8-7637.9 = 7.209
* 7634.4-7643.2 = 6.512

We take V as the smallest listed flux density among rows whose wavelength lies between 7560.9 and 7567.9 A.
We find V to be 5.533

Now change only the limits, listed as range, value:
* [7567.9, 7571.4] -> 5.631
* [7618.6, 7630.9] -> 5.67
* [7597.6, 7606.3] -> 5.148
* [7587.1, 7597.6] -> 5.799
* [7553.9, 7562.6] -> 5.749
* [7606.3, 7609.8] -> 5.013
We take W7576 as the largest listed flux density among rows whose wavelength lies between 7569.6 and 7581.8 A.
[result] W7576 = 6.664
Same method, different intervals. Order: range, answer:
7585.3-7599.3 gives 6.969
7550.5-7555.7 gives 5.839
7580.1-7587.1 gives 6.856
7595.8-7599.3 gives 6.118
